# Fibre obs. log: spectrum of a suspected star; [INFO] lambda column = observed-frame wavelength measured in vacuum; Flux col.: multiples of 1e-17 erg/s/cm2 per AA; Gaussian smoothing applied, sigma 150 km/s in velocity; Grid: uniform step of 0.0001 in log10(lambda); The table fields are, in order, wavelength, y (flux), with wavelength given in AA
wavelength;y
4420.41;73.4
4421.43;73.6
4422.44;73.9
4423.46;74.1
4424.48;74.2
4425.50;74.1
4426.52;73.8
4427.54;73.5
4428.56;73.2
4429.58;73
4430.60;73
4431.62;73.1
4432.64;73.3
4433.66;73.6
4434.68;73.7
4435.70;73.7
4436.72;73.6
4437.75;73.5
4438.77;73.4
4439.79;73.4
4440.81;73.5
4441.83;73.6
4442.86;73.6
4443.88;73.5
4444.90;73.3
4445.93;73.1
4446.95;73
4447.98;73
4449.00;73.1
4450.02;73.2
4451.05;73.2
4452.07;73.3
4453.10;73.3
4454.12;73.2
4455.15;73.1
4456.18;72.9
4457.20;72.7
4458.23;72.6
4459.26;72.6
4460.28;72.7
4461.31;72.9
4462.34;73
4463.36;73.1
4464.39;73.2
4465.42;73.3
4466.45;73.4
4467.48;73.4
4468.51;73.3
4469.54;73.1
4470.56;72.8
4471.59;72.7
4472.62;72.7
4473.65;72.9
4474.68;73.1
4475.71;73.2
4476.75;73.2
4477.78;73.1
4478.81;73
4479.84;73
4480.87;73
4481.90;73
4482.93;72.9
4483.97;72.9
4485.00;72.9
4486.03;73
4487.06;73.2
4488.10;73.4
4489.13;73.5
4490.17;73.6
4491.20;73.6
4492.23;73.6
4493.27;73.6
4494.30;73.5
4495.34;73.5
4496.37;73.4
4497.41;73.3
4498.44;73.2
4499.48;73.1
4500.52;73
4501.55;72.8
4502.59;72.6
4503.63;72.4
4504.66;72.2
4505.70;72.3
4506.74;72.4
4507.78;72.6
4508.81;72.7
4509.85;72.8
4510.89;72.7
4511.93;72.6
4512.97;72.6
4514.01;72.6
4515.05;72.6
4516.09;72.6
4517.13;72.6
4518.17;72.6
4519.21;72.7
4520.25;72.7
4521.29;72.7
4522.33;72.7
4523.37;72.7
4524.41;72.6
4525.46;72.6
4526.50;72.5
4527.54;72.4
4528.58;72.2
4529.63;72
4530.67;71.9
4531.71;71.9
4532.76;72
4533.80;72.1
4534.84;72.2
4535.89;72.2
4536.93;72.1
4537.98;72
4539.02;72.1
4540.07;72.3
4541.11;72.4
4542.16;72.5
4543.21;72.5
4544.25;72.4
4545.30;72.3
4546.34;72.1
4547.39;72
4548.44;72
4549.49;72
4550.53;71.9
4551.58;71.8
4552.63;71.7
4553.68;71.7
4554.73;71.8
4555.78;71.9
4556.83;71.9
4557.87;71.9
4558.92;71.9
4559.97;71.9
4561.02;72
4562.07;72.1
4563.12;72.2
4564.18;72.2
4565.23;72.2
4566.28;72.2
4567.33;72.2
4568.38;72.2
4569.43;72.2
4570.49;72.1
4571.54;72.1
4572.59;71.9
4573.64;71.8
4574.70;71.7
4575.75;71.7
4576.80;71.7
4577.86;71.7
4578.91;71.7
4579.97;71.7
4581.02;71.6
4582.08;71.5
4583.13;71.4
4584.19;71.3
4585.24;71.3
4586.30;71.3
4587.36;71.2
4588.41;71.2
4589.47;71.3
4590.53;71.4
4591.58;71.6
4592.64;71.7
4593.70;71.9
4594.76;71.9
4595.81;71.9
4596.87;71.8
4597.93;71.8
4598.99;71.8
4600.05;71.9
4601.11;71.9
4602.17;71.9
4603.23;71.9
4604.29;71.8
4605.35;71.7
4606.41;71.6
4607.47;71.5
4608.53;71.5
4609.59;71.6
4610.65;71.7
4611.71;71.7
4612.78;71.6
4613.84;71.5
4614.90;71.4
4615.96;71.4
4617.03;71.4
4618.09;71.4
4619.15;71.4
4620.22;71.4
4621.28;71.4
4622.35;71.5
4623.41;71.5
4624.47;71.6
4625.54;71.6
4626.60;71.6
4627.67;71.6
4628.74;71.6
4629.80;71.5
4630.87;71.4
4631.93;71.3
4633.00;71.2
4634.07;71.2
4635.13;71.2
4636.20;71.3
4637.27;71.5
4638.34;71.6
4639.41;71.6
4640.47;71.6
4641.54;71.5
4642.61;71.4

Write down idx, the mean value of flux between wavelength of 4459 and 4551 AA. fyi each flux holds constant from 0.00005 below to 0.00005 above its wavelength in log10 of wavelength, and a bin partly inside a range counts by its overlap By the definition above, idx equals 72.7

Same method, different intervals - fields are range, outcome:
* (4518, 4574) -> 72.2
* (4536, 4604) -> 71.9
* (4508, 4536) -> 72.5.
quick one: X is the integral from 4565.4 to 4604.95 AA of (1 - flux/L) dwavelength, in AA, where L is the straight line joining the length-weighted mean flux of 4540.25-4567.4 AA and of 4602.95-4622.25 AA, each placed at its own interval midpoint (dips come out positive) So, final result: 0.0 AA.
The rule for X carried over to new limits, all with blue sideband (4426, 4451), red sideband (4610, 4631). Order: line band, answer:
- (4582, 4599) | 0.1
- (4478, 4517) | -0.1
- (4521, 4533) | 0.0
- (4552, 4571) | 0.0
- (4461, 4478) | 0.0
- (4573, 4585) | 0.1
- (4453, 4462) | 0.0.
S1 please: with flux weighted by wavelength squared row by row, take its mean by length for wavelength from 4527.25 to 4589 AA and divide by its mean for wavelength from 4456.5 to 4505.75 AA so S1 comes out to 1.02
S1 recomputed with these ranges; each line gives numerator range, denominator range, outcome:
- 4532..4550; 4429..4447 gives 1.03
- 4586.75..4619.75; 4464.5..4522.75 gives 1.03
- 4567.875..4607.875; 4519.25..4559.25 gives 1.01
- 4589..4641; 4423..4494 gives 1.05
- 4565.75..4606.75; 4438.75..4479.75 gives 1.04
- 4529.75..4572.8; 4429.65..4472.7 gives 1.03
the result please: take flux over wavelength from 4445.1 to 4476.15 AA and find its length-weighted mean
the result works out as 73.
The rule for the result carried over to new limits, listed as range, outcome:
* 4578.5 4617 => 71.6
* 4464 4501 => 73.2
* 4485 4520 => 72.9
